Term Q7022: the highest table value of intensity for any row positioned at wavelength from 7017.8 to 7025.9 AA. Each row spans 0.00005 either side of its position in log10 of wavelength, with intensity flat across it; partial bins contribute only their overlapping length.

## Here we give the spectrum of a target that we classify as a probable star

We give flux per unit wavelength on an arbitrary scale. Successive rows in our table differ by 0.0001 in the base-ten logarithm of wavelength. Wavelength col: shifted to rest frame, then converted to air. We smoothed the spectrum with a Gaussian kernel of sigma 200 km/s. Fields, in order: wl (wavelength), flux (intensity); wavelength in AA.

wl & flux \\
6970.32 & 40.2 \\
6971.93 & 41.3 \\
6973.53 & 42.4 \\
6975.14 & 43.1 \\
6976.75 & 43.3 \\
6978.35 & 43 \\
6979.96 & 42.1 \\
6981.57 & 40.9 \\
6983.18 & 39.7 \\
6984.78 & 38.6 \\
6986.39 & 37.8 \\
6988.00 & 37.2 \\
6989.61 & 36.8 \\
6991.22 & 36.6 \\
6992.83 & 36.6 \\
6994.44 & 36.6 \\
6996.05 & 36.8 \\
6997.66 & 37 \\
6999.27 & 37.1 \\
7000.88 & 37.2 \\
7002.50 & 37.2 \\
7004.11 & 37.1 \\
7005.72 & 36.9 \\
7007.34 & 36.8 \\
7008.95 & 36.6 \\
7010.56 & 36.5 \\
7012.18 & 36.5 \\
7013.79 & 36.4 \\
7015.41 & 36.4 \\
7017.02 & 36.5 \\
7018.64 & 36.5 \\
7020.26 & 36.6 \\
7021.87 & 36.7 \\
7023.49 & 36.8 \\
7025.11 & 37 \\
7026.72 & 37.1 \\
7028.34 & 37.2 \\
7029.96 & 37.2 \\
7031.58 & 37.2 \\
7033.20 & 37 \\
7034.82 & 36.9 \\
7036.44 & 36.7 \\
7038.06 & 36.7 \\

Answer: 37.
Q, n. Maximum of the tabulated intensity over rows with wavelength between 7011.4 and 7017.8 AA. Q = 36.5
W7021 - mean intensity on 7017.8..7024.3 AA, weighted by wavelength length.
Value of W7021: 36.6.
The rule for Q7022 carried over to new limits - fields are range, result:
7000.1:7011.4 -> 37.2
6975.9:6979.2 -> 43.3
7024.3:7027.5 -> 37.1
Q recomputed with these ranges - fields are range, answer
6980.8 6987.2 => 40.9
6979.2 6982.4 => 42.1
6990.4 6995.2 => 36.6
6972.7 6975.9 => 43.1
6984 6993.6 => 38.6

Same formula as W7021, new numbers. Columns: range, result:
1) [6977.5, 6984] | 41.5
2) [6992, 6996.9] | 36.7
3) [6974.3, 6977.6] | 43.2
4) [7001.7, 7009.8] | 36.9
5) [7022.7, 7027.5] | 37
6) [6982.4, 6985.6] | 39.2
